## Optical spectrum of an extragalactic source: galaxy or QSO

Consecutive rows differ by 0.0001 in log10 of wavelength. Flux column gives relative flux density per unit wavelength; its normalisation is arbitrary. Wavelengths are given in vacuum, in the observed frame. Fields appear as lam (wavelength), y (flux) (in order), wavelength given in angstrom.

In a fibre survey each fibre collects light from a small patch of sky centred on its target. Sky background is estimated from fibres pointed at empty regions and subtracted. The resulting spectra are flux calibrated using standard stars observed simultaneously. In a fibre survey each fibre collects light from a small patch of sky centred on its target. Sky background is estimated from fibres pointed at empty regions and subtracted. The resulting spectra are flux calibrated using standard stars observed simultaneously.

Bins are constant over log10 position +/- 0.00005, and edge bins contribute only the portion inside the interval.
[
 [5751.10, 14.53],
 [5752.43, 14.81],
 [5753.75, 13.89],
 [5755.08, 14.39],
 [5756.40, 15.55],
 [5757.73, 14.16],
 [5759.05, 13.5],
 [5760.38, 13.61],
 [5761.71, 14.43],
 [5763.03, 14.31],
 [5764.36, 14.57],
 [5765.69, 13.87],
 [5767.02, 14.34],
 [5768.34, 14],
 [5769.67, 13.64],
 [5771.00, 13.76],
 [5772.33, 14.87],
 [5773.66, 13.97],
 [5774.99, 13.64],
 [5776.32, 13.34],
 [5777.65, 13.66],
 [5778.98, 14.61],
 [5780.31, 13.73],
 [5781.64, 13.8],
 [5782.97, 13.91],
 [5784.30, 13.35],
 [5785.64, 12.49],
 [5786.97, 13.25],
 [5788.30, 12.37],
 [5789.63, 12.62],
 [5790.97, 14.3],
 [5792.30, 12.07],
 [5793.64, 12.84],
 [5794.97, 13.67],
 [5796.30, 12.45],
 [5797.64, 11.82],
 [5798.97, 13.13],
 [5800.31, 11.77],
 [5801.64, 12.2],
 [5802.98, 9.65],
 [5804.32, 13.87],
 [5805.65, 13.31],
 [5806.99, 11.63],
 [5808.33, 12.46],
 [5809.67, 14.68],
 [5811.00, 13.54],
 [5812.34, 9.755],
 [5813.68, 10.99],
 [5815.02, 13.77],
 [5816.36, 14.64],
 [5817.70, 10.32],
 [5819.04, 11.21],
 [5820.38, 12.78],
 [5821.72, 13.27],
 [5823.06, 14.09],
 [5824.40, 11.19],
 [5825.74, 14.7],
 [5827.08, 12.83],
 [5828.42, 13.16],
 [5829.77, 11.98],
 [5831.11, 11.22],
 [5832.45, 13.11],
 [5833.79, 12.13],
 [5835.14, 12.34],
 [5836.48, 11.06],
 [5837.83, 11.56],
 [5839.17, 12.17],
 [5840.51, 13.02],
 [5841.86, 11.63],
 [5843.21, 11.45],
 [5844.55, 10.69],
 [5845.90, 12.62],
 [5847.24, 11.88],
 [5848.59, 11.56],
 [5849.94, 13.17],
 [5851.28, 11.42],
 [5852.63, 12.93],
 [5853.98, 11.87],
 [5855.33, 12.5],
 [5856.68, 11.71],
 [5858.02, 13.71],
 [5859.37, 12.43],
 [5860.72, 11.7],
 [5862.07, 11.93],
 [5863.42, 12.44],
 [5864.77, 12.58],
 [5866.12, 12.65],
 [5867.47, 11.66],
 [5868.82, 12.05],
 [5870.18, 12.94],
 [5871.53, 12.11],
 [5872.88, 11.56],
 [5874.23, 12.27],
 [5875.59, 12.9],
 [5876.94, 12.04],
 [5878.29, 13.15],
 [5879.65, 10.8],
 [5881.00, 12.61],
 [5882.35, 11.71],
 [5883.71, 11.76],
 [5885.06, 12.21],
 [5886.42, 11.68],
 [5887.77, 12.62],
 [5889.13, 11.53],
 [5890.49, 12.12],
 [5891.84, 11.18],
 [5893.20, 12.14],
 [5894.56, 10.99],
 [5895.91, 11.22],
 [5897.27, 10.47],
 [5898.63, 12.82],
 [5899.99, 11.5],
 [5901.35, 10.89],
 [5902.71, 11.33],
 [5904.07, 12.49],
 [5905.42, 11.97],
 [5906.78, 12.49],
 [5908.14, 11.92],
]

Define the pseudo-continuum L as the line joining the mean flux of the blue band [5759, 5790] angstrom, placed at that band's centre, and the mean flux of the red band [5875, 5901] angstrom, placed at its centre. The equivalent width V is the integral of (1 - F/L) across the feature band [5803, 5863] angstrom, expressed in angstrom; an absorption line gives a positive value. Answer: 2.04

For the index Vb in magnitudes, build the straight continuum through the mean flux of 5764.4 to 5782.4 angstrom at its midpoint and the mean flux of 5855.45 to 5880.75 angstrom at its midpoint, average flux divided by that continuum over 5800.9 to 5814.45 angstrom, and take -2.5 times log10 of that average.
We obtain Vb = 0.096 mag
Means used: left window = 14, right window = 12.3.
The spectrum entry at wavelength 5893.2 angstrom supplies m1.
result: 12.14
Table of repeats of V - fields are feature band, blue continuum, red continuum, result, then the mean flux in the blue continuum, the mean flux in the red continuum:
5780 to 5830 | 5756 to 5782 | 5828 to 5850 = 1.01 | 14.1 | 12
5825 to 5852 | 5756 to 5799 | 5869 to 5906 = 1.02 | 13.6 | 11.9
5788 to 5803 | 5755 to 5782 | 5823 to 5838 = 0.93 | 14.1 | 12.4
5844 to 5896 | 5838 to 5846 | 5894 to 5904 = -2.06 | 11.9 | 11.4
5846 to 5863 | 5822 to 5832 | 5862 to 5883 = 0.26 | 12.8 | 12.2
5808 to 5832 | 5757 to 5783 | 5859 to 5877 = 0.92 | 14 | 12.2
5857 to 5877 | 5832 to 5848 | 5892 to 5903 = -1.08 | 12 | 11.4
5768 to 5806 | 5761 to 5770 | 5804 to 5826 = 1.03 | 14.2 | 12.7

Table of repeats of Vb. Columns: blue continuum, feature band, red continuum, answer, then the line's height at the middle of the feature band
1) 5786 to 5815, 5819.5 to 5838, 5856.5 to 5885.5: -0.01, 12.4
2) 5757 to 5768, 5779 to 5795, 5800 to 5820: -0.01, 13.2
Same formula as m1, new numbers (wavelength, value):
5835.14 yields 12.34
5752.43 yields 14.81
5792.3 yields 12.07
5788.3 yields 12.37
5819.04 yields 11.21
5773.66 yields 13.97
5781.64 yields 13.8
